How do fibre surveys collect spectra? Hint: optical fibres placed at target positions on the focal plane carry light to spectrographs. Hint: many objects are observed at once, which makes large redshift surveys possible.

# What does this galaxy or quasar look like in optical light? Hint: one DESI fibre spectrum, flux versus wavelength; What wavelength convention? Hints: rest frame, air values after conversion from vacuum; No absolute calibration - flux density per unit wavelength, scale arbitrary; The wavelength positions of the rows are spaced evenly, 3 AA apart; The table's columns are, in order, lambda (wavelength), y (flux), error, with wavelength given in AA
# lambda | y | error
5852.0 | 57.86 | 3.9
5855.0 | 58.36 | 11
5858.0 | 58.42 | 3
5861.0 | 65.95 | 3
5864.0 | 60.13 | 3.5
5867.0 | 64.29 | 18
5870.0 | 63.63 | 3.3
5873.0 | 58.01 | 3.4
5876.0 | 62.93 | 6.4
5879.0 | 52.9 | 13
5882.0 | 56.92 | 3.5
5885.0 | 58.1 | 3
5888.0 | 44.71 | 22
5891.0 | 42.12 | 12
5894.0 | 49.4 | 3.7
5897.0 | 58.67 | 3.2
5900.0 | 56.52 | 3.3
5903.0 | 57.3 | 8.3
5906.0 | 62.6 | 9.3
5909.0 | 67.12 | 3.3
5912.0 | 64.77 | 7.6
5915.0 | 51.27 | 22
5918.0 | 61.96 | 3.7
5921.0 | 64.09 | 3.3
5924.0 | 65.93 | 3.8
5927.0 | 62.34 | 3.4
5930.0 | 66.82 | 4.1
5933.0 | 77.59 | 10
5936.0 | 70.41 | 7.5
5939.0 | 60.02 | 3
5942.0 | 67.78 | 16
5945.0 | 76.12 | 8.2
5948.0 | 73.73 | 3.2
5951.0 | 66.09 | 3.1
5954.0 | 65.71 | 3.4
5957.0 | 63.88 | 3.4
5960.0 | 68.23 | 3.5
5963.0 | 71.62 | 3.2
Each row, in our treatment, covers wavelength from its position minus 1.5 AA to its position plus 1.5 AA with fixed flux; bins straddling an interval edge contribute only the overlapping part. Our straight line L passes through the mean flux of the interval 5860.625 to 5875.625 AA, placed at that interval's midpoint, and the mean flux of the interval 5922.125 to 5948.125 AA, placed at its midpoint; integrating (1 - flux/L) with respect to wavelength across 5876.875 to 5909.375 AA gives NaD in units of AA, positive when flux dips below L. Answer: 4.91 AA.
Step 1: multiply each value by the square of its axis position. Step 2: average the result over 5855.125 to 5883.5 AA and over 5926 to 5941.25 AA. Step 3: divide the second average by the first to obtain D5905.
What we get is 1.15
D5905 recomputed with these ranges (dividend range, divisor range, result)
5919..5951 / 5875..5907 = 1.27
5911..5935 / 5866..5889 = 1.13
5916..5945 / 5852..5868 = 1.12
